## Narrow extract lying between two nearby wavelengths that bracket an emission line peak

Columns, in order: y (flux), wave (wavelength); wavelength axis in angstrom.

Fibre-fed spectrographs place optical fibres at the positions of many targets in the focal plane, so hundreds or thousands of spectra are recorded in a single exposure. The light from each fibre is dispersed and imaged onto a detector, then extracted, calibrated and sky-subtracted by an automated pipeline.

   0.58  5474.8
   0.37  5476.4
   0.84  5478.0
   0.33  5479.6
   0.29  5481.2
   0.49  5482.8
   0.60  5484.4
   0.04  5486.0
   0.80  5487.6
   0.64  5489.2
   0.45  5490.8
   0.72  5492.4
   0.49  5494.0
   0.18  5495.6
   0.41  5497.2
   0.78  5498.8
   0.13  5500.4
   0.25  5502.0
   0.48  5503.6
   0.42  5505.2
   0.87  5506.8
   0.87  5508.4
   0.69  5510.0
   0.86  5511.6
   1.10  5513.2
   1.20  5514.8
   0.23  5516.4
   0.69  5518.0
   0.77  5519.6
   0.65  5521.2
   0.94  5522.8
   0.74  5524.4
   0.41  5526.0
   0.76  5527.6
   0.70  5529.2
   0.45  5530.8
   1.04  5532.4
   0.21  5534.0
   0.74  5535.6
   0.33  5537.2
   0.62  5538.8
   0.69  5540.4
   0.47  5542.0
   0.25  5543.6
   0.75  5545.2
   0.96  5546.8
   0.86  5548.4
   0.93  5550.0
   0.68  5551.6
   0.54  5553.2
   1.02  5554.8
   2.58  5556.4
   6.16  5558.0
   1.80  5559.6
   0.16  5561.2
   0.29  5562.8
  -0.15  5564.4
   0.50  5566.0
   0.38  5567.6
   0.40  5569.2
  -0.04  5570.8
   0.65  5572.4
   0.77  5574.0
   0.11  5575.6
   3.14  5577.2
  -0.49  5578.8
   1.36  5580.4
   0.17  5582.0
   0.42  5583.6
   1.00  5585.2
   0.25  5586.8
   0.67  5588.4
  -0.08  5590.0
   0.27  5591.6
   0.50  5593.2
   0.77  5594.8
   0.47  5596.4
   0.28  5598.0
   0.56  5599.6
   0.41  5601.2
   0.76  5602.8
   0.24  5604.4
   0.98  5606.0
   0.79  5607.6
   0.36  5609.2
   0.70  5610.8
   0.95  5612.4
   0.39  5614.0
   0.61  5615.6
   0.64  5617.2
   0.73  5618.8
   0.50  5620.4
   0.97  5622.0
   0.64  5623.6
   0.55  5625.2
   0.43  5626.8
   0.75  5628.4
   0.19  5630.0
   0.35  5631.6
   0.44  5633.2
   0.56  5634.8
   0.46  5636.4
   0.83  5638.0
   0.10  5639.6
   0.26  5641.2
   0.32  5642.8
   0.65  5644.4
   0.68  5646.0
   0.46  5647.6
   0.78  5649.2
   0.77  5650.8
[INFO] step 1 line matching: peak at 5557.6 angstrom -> H-beta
